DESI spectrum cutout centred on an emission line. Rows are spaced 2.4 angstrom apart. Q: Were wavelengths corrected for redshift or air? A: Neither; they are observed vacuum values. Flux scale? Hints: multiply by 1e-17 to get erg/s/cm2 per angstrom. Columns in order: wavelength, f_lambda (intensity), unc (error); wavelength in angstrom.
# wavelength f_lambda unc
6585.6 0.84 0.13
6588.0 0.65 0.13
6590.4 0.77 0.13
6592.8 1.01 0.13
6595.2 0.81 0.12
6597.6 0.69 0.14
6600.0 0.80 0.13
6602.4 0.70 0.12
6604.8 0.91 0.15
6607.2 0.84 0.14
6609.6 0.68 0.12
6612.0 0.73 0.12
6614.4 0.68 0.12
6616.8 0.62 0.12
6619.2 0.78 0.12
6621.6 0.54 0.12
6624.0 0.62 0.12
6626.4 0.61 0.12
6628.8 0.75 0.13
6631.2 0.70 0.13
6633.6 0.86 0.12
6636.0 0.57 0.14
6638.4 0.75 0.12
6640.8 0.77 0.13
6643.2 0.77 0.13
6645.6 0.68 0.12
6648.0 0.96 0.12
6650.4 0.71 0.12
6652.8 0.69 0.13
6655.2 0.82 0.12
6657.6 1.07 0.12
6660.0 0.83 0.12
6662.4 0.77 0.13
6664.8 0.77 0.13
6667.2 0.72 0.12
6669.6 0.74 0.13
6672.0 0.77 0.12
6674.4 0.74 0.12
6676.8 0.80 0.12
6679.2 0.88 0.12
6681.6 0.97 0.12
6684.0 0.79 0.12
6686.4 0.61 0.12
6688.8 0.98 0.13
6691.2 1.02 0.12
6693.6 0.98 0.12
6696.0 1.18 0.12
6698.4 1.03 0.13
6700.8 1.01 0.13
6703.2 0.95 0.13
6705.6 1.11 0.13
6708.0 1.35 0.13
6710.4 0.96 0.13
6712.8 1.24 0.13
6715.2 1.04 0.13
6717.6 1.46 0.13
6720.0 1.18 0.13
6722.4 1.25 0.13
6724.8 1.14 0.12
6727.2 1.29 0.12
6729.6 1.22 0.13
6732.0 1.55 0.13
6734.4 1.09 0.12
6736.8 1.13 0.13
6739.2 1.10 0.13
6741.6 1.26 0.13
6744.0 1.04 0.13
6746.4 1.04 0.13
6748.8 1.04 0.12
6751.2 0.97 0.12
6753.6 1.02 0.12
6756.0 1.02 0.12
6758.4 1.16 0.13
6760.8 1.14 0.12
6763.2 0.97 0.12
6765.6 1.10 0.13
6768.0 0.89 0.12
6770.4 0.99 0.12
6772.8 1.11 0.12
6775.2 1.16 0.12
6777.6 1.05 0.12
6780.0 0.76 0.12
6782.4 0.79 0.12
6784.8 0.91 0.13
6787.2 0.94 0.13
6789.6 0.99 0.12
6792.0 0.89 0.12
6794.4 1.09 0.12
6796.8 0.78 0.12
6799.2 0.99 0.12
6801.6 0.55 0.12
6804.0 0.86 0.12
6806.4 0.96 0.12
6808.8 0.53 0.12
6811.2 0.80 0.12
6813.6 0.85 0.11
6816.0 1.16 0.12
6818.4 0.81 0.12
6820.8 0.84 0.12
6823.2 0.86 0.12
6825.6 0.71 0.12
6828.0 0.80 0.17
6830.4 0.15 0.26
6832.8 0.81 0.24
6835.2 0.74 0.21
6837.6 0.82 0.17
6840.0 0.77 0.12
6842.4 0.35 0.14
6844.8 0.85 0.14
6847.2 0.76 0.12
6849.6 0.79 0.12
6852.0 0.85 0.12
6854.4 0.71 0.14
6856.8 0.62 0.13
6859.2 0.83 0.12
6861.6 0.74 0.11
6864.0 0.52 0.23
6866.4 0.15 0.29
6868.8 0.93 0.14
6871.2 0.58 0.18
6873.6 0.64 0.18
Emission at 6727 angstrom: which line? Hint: Mg II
